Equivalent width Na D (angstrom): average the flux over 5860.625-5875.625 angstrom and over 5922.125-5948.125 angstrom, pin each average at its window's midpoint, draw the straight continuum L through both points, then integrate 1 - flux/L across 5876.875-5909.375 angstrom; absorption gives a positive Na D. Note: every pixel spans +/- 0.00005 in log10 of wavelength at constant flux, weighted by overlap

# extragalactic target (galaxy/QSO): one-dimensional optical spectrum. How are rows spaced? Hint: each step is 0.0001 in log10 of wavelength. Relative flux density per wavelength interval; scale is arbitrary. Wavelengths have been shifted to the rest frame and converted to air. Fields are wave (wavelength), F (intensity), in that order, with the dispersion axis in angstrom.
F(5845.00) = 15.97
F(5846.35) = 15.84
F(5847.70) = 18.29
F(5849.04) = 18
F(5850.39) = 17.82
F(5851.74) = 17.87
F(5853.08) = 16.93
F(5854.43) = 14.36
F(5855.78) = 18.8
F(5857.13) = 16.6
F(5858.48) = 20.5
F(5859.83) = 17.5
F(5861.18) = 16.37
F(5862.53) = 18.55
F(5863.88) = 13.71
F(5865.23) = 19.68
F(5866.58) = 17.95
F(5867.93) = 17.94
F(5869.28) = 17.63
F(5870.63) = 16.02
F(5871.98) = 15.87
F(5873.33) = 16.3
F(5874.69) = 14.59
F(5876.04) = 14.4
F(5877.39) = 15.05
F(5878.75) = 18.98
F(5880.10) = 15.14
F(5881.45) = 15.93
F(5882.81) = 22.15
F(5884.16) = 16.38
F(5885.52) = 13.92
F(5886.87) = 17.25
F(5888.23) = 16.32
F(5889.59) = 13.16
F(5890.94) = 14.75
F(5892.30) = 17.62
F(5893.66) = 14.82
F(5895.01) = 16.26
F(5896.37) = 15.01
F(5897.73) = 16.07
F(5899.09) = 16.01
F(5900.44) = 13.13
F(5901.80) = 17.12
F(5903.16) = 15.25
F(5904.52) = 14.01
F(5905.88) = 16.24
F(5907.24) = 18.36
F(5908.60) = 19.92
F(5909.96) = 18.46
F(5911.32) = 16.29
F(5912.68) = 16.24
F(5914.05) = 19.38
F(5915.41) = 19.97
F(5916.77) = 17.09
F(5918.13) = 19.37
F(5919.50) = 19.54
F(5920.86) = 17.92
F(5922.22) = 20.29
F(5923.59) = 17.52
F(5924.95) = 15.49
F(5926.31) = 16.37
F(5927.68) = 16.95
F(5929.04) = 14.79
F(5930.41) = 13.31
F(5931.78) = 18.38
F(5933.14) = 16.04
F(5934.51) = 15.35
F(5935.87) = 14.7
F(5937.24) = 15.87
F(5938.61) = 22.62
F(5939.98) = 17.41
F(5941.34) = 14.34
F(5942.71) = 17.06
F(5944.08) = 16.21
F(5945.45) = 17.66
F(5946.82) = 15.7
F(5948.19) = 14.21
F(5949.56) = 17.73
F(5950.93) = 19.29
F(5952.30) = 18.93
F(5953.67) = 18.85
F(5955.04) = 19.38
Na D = 0.86 angstrom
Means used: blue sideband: 16.7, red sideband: 16.5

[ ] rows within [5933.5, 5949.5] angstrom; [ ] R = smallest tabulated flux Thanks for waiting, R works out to 14.21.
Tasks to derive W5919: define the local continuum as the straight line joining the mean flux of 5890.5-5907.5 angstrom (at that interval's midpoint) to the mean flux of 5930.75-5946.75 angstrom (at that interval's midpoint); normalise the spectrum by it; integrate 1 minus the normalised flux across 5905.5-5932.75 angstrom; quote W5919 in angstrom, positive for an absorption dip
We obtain -2.31 angstrom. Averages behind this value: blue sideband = 15.7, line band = 17.6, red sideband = 16.8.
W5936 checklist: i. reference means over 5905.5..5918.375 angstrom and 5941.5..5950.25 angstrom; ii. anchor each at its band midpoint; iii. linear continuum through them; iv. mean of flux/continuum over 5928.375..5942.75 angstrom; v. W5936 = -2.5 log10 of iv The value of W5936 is 0.03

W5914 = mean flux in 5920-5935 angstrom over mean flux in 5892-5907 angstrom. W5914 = 1.06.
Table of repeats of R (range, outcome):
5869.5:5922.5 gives 13.13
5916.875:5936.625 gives 13.31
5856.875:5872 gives 13.71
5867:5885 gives 14.4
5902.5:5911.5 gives 14.01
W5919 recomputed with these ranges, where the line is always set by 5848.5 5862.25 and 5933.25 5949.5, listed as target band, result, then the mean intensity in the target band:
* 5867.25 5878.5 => 0.78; 16.1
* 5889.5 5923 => -0.13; 17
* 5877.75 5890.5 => 0.49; 16.5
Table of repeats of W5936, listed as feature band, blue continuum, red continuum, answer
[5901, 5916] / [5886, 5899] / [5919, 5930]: -0.06 mag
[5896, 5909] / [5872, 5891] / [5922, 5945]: 0.01 mag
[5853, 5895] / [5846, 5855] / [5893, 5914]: 0.01 mag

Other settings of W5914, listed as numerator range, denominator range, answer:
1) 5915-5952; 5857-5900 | 1.04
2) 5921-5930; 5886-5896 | 1.07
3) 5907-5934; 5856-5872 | 1.01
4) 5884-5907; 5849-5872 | 0.89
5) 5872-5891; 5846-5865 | 0.93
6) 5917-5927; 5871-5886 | 1.11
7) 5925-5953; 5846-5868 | 0.95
